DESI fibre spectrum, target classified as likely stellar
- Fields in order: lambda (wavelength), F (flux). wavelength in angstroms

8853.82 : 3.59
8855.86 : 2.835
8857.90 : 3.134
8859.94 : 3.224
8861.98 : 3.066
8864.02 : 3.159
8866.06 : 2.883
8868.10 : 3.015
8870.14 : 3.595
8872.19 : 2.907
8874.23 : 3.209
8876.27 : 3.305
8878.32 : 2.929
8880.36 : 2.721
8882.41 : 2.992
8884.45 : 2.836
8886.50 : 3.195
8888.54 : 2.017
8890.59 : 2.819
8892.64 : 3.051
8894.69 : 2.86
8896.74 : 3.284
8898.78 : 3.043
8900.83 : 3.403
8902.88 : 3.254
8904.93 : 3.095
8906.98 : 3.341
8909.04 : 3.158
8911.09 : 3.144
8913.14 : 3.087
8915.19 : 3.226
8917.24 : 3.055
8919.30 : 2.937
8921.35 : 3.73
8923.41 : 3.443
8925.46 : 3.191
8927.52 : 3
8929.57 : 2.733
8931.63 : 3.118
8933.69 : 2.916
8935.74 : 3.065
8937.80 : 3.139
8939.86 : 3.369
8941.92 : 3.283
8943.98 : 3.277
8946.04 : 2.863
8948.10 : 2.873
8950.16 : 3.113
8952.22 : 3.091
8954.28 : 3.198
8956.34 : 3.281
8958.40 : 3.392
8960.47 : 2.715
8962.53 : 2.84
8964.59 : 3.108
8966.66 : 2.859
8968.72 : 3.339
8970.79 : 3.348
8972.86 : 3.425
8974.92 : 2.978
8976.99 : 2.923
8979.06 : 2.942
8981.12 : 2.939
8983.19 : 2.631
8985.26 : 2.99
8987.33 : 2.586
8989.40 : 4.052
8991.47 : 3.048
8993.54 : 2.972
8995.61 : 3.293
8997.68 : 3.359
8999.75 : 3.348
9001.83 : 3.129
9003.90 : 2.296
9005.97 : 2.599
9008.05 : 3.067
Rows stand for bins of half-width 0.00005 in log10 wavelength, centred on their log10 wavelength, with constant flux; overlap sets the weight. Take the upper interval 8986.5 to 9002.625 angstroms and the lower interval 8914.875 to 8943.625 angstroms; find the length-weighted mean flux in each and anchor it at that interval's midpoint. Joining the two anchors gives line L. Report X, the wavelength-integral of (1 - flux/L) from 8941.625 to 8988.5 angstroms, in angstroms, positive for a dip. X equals 2.3 angstroms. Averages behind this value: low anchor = 3.16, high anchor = 3.23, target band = 3.04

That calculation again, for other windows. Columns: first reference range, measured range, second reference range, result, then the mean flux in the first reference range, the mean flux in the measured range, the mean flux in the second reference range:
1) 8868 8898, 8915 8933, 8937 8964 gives -0.54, 2.98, 3.15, 3.11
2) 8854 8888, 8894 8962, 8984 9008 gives -1.81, 3.06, 3.14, 3.06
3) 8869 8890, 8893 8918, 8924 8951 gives -1.19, 2.97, 3.16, 3.08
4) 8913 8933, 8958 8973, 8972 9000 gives 0.08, 3.15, 3.1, 3.1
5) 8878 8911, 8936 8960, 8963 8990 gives -0.88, 3.01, 3.16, 3.07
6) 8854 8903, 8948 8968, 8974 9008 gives -0.29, 3.04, 3.06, 3.01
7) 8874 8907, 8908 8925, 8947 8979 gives -1.03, 3.01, 3.22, 3.09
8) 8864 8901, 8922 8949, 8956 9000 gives -0.46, 3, 3.11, 3.1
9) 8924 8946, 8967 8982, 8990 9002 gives 0.31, 3.1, 3.12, 3.23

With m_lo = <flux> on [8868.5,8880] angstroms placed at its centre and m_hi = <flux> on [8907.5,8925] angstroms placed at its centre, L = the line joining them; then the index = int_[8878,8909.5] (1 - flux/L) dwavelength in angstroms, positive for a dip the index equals 1.9 angstroms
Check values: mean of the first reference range 3.15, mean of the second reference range 3.22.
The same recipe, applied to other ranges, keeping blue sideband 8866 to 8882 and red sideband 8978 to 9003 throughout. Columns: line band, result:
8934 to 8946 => -0.3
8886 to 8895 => 0.9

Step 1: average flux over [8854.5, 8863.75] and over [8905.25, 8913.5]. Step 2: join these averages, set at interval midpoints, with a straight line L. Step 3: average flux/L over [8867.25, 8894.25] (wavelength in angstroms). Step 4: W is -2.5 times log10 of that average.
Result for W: 0.06 mag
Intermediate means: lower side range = 3.09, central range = 2.97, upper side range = 3.18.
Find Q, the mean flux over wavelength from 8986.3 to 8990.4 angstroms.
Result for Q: 3.31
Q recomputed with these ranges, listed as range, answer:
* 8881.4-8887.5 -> 3.01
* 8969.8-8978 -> 3.17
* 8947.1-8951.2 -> 3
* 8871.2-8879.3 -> 3.09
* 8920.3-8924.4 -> 3.58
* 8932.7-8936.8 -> 3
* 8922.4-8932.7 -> 3.1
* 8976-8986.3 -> 2.89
